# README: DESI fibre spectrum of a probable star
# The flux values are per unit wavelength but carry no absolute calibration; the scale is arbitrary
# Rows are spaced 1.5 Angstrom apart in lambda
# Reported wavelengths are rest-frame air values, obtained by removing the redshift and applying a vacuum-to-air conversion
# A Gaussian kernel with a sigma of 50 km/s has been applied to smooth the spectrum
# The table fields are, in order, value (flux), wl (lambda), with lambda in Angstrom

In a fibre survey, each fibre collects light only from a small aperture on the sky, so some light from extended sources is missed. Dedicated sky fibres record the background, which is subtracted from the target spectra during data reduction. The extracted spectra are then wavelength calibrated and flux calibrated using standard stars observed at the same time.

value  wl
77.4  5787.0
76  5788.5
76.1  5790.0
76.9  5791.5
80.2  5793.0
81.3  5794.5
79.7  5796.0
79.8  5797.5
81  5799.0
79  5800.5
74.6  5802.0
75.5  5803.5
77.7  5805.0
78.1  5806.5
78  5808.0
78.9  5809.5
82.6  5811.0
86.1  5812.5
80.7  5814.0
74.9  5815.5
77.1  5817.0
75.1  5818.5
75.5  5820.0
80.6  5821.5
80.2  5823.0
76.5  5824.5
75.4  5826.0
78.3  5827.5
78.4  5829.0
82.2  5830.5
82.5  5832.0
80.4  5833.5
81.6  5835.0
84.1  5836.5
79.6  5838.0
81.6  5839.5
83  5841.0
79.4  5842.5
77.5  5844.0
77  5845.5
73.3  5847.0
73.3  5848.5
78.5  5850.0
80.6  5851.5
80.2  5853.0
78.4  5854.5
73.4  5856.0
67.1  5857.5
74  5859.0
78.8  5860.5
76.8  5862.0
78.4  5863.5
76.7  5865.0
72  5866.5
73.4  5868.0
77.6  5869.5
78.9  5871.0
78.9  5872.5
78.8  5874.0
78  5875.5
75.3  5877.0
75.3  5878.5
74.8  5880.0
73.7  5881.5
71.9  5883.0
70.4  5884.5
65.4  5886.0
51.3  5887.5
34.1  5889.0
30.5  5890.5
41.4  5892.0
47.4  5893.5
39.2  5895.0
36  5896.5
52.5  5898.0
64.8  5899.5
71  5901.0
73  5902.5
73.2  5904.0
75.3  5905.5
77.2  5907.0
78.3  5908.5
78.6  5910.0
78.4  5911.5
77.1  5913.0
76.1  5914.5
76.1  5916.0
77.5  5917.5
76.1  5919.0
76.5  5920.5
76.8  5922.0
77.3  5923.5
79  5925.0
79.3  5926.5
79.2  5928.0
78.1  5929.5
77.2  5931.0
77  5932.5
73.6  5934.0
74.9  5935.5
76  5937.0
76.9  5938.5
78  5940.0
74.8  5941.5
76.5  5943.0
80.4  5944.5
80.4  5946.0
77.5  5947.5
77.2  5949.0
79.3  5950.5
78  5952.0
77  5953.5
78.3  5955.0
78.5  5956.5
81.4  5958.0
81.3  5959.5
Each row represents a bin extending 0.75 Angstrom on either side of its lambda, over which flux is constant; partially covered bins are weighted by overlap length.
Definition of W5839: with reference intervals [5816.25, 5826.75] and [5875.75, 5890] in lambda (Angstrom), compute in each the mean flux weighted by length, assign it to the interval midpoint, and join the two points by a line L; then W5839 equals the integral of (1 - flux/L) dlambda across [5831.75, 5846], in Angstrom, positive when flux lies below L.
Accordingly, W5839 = -1.3 Angstrom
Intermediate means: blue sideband 77.2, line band 80.7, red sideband 65.6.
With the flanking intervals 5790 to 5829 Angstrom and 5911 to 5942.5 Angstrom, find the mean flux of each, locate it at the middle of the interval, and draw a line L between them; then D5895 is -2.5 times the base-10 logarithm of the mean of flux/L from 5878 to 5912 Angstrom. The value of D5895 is 0.24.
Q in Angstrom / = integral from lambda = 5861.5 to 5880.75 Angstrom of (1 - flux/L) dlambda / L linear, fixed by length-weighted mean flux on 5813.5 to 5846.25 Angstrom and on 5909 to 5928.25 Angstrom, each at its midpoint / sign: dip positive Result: 0.5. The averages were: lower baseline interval 79.2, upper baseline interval 77.5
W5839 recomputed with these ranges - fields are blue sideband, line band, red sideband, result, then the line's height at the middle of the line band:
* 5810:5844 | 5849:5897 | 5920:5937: 6.5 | 78.6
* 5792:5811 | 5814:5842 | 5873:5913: -1.8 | 74.6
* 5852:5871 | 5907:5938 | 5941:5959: 0.2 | 77.6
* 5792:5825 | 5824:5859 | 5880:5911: -3.1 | 71.9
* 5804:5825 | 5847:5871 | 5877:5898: -4.3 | 64.5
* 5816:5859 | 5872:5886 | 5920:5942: 0.5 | 77.6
